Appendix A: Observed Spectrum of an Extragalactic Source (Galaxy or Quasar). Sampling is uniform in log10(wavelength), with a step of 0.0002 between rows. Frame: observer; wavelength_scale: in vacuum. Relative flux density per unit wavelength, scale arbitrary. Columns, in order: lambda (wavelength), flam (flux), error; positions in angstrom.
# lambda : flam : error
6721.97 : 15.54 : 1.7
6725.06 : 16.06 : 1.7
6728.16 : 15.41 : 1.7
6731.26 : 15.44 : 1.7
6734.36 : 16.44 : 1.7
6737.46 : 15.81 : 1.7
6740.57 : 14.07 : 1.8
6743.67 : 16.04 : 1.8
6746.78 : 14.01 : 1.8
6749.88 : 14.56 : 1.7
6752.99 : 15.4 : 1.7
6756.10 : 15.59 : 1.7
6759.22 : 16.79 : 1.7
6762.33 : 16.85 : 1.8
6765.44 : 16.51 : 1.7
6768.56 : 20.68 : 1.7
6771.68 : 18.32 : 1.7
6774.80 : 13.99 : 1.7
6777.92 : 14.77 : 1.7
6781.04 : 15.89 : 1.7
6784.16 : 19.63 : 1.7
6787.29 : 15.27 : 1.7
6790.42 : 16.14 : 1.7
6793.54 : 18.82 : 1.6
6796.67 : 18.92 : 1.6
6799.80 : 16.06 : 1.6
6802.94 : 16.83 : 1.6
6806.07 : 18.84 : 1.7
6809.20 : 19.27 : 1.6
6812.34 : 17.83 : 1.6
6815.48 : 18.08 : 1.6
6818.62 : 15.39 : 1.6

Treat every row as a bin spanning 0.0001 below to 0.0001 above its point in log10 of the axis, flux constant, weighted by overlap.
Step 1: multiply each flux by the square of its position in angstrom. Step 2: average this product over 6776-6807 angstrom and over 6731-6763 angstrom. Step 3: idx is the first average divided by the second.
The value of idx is 1.11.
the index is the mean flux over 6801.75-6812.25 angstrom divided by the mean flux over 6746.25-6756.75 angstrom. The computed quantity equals 1.2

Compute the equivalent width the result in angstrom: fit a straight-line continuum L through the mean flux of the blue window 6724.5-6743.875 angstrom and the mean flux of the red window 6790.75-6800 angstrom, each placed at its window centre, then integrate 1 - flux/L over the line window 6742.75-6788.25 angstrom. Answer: 1.3 angstrom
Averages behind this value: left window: 15.6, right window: 18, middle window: 16.3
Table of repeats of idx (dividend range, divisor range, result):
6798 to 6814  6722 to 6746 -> 1.17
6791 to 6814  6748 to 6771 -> 1.09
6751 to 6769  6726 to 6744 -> 1.08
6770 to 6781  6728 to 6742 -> 1.03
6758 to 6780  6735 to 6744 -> 1.11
